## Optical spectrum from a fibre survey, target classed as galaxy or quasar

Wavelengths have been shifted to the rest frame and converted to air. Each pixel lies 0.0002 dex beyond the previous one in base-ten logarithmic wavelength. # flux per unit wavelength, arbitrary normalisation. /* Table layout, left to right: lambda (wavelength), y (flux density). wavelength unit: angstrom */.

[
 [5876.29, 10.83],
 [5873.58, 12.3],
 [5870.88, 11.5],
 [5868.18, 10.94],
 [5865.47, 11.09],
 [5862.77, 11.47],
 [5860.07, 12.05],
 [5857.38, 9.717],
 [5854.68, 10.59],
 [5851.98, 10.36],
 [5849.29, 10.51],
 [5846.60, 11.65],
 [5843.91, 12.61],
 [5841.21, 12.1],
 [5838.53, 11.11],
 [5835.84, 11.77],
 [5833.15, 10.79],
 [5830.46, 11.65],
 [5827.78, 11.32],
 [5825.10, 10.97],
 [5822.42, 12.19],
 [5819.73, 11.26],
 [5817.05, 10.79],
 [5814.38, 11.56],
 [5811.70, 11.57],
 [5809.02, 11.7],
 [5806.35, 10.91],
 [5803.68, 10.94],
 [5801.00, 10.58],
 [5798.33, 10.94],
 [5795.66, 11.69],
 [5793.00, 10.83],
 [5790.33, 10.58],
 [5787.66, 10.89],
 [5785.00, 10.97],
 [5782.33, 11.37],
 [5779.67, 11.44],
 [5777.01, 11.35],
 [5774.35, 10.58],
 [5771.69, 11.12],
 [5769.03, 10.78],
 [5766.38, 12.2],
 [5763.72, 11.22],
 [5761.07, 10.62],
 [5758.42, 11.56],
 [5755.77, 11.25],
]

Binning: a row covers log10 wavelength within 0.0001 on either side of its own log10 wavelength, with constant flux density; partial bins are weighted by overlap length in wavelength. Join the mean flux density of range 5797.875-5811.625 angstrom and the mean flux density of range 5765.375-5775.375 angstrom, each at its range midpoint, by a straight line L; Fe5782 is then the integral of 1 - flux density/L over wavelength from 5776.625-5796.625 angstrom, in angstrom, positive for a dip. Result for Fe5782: 0.0 angstrom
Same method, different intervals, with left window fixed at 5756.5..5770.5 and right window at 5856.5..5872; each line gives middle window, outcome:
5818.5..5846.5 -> -0.9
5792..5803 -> 0.2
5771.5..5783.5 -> 0.1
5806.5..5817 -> -0.2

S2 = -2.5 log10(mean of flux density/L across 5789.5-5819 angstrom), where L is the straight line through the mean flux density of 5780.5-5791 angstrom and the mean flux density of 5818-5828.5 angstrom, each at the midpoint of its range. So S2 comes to 0.009 mag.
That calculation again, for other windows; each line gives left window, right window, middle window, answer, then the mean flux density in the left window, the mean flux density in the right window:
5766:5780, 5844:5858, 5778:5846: -0.03 mag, 11.2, 10.8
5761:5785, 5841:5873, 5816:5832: -0.02 mag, 11.2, 11.2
